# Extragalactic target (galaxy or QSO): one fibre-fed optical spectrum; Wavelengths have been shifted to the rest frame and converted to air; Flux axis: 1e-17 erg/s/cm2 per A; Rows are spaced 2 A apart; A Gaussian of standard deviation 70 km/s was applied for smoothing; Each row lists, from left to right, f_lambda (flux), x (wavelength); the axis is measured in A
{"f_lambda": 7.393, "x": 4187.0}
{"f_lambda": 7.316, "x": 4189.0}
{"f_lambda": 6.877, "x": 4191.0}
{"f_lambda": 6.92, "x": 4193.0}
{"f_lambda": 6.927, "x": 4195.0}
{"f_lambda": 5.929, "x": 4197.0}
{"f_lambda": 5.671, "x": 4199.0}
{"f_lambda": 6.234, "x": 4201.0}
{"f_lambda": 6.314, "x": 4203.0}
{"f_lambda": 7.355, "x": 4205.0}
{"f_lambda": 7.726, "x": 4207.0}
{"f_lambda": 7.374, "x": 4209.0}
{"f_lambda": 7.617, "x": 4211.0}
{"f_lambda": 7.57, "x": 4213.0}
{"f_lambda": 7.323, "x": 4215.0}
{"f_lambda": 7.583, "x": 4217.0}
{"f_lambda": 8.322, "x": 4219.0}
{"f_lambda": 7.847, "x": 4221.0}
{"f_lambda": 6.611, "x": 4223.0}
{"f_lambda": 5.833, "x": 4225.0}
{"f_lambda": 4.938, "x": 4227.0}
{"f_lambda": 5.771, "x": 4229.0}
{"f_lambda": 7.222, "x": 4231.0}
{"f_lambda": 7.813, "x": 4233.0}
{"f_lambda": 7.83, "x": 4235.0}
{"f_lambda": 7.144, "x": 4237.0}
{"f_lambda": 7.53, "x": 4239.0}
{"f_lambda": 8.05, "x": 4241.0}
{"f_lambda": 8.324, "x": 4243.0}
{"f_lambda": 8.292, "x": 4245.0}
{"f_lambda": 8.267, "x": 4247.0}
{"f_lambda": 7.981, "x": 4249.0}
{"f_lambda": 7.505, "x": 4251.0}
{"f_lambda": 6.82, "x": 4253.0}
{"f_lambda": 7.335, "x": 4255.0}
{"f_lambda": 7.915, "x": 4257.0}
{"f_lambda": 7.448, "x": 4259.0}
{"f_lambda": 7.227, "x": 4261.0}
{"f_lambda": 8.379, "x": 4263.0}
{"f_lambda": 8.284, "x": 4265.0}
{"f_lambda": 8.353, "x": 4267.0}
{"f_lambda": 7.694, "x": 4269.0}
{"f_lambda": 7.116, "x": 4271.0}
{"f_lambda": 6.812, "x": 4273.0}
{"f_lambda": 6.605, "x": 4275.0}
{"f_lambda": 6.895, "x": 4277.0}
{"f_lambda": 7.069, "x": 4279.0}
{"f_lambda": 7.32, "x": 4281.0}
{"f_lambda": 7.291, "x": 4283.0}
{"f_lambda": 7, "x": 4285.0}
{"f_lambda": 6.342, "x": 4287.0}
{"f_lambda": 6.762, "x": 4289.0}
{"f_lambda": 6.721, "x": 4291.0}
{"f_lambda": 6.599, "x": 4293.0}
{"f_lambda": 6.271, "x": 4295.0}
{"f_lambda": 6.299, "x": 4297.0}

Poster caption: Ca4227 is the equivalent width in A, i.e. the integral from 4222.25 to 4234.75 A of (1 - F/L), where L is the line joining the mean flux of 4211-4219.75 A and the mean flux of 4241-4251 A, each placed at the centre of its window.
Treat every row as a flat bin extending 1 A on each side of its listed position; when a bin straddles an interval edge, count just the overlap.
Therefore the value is 2.26 A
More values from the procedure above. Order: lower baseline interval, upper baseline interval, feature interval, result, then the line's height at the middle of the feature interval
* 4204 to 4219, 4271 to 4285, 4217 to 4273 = -1.47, 7.28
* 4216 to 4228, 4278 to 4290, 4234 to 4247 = -1.90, 6.89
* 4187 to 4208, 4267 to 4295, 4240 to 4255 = -2.12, 6.88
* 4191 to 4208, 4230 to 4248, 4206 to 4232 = 0.54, 7.23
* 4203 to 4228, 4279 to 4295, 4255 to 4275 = -1.99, 6.93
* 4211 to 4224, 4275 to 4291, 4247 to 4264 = -1.03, 7.18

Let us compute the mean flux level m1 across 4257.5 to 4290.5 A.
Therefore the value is 7.29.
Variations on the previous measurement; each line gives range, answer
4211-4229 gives 6.97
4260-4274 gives 7.7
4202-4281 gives 7.39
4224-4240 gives 6.76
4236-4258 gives 7.74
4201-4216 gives 7.25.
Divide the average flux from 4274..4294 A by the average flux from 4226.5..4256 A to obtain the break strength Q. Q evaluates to 0.9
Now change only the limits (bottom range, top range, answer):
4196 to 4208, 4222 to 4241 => 1.04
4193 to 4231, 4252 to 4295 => 1.05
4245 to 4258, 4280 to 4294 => 0.89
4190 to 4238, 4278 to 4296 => 0.98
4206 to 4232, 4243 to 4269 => 1.11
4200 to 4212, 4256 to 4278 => 1.06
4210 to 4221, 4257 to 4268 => 1.03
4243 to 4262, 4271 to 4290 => 0.90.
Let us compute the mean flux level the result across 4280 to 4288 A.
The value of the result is 6.99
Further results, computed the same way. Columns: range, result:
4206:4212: 7.57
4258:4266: 7.83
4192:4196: 6.92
